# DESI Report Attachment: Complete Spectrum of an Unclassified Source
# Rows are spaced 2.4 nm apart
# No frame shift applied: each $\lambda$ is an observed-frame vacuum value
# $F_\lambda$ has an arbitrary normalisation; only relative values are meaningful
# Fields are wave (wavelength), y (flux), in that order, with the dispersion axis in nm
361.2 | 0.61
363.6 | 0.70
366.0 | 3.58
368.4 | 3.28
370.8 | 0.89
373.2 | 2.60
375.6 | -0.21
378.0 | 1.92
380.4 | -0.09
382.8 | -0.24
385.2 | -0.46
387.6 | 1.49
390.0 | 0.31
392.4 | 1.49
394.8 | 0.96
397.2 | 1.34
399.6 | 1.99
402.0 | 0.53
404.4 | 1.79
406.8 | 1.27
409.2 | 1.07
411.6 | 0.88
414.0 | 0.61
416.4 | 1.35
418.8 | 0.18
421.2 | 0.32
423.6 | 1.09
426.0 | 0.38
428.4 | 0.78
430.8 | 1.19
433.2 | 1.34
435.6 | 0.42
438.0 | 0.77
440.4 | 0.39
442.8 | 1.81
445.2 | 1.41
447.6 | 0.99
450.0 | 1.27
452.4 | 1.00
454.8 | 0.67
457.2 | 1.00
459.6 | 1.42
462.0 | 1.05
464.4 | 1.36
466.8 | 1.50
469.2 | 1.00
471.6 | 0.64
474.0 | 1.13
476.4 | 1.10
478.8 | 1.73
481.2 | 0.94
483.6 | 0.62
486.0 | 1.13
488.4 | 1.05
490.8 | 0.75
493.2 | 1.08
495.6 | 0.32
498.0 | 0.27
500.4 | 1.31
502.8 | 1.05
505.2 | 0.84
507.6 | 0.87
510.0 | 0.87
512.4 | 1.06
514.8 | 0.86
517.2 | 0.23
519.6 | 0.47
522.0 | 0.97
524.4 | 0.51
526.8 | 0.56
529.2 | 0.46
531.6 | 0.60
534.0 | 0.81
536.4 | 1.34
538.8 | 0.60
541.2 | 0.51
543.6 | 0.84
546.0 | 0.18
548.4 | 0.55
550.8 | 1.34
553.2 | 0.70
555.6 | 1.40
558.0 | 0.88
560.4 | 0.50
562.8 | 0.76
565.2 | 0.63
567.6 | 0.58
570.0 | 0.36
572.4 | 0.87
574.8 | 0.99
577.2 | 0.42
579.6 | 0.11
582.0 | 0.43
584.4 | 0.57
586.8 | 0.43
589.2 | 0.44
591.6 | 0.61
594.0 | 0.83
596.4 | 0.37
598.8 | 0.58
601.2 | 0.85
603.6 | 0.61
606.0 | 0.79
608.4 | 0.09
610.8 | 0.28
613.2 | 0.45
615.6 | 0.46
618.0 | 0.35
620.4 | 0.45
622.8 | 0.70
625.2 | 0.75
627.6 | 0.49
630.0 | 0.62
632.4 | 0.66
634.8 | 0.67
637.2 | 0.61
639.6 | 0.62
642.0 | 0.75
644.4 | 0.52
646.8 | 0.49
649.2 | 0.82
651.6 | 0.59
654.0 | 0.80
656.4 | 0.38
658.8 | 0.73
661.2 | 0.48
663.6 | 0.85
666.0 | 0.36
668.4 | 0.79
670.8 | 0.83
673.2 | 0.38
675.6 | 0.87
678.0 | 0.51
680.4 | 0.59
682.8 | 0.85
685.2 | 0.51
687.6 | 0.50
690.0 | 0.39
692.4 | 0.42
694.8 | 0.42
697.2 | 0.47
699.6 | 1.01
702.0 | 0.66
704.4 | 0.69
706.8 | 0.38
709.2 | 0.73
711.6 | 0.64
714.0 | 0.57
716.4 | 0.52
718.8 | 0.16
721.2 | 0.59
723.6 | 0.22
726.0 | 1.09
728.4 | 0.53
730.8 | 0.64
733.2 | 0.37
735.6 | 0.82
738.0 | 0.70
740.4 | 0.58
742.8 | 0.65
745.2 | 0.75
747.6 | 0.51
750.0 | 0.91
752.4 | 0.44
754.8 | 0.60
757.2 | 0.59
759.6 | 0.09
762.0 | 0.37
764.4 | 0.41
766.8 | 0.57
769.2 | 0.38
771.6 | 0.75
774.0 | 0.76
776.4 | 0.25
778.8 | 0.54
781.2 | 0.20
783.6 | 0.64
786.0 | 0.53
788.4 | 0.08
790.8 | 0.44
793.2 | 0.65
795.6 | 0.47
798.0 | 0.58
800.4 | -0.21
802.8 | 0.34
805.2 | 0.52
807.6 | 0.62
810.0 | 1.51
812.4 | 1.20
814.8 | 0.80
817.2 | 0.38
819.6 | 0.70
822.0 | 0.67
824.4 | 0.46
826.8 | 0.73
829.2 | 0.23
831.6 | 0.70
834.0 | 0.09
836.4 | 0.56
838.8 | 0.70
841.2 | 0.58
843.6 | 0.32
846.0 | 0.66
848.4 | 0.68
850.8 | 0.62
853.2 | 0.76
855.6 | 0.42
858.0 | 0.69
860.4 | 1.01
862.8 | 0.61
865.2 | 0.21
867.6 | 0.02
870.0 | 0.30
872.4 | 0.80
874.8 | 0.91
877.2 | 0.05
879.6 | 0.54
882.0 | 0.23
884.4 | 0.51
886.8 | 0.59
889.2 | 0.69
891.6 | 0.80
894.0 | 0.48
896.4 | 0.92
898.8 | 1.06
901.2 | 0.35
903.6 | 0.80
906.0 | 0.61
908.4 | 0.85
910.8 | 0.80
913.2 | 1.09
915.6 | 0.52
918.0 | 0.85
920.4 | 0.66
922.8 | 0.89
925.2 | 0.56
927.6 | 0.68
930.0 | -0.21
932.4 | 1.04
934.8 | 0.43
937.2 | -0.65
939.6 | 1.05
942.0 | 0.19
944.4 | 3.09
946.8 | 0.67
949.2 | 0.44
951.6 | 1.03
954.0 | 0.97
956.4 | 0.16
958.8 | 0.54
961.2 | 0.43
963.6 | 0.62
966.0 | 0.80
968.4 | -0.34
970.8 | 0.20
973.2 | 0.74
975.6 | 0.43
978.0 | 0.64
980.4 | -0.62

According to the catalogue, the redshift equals 1.175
